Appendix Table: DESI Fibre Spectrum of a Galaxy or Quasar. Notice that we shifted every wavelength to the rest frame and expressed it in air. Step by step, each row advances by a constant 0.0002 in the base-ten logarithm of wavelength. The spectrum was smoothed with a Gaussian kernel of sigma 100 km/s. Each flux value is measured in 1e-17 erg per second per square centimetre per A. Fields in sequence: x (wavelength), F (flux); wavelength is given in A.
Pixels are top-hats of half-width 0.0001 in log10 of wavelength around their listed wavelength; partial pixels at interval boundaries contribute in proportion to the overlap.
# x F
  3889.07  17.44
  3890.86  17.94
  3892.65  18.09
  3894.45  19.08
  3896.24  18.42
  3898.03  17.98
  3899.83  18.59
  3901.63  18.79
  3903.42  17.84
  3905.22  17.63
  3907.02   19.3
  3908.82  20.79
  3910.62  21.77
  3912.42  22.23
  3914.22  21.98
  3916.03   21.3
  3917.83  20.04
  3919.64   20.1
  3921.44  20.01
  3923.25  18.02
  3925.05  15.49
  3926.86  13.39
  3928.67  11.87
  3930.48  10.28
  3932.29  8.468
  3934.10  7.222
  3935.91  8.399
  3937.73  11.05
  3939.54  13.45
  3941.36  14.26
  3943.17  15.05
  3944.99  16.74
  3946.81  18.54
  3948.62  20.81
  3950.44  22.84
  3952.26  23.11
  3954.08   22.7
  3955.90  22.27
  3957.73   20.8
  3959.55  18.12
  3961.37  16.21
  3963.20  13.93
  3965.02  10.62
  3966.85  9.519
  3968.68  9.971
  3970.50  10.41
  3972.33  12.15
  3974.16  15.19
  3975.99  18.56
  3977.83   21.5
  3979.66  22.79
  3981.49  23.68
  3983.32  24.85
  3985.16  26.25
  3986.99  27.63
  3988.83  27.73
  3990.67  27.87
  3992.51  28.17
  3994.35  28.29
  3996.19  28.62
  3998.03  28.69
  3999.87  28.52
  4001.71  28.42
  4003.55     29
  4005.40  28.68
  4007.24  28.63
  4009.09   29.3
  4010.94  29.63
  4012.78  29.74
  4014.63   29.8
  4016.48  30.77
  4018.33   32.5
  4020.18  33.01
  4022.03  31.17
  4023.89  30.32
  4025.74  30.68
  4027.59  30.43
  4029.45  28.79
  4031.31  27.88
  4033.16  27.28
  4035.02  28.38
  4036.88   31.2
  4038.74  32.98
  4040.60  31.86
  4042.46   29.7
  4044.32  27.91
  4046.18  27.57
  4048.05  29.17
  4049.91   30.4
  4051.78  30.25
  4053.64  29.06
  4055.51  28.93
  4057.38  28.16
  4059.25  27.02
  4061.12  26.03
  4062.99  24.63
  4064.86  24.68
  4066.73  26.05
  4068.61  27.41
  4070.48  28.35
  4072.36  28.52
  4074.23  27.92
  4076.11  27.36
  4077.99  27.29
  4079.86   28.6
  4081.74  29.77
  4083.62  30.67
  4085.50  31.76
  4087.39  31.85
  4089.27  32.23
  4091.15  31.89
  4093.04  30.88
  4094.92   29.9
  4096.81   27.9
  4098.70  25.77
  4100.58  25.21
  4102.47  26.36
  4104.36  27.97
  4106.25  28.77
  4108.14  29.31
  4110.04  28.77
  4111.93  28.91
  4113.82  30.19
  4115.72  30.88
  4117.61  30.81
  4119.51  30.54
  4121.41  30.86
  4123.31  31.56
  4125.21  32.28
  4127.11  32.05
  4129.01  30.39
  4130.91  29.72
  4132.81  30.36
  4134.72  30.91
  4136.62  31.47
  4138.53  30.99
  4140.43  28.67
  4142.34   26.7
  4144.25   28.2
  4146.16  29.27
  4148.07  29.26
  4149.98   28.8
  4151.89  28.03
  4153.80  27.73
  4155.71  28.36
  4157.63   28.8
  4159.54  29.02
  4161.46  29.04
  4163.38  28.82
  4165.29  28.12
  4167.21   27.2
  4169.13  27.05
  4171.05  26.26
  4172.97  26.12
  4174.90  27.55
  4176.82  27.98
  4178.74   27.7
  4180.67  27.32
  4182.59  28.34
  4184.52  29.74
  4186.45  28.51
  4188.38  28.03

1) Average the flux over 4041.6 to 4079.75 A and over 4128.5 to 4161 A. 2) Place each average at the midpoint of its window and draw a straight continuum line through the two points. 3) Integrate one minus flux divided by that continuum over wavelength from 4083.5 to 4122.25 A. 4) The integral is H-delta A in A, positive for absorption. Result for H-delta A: -1.4 A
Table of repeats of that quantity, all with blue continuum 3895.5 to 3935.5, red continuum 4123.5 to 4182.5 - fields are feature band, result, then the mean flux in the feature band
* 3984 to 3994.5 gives -3.4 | 27.5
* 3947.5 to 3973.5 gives 3.6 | 16.7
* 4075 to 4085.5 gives -1.5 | 29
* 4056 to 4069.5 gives -1.1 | 26.4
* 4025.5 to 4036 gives -2.7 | 28.8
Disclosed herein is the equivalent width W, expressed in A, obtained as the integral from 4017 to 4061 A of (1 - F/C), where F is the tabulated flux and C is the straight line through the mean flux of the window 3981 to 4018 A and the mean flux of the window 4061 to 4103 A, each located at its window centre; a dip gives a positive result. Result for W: -2.09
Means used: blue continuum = 28.3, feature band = 29.7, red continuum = 28.4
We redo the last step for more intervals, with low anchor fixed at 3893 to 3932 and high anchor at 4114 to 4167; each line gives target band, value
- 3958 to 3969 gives 3.7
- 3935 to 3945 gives 3.4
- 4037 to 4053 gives -3.3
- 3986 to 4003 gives -4.5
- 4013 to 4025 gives -3.9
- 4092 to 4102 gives -0.2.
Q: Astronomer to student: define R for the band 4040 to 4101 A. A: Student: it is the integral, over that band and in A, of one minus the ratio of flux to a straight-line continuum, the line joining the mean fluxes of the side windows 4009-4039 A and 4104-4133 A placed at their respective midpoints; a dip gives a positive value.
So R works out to 3.2 A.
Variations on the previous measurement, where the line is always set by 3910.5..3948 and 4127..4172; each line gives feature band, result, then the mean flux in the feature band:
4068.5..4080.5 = -1.76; 28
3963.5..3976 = 4.22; 12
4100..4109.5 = -0.53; 27.6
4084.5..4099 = -2.89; 30.5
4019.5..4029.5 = -4.45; 30.8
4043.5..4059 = -3.97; 28.8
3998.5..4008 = -4.06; 28.7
